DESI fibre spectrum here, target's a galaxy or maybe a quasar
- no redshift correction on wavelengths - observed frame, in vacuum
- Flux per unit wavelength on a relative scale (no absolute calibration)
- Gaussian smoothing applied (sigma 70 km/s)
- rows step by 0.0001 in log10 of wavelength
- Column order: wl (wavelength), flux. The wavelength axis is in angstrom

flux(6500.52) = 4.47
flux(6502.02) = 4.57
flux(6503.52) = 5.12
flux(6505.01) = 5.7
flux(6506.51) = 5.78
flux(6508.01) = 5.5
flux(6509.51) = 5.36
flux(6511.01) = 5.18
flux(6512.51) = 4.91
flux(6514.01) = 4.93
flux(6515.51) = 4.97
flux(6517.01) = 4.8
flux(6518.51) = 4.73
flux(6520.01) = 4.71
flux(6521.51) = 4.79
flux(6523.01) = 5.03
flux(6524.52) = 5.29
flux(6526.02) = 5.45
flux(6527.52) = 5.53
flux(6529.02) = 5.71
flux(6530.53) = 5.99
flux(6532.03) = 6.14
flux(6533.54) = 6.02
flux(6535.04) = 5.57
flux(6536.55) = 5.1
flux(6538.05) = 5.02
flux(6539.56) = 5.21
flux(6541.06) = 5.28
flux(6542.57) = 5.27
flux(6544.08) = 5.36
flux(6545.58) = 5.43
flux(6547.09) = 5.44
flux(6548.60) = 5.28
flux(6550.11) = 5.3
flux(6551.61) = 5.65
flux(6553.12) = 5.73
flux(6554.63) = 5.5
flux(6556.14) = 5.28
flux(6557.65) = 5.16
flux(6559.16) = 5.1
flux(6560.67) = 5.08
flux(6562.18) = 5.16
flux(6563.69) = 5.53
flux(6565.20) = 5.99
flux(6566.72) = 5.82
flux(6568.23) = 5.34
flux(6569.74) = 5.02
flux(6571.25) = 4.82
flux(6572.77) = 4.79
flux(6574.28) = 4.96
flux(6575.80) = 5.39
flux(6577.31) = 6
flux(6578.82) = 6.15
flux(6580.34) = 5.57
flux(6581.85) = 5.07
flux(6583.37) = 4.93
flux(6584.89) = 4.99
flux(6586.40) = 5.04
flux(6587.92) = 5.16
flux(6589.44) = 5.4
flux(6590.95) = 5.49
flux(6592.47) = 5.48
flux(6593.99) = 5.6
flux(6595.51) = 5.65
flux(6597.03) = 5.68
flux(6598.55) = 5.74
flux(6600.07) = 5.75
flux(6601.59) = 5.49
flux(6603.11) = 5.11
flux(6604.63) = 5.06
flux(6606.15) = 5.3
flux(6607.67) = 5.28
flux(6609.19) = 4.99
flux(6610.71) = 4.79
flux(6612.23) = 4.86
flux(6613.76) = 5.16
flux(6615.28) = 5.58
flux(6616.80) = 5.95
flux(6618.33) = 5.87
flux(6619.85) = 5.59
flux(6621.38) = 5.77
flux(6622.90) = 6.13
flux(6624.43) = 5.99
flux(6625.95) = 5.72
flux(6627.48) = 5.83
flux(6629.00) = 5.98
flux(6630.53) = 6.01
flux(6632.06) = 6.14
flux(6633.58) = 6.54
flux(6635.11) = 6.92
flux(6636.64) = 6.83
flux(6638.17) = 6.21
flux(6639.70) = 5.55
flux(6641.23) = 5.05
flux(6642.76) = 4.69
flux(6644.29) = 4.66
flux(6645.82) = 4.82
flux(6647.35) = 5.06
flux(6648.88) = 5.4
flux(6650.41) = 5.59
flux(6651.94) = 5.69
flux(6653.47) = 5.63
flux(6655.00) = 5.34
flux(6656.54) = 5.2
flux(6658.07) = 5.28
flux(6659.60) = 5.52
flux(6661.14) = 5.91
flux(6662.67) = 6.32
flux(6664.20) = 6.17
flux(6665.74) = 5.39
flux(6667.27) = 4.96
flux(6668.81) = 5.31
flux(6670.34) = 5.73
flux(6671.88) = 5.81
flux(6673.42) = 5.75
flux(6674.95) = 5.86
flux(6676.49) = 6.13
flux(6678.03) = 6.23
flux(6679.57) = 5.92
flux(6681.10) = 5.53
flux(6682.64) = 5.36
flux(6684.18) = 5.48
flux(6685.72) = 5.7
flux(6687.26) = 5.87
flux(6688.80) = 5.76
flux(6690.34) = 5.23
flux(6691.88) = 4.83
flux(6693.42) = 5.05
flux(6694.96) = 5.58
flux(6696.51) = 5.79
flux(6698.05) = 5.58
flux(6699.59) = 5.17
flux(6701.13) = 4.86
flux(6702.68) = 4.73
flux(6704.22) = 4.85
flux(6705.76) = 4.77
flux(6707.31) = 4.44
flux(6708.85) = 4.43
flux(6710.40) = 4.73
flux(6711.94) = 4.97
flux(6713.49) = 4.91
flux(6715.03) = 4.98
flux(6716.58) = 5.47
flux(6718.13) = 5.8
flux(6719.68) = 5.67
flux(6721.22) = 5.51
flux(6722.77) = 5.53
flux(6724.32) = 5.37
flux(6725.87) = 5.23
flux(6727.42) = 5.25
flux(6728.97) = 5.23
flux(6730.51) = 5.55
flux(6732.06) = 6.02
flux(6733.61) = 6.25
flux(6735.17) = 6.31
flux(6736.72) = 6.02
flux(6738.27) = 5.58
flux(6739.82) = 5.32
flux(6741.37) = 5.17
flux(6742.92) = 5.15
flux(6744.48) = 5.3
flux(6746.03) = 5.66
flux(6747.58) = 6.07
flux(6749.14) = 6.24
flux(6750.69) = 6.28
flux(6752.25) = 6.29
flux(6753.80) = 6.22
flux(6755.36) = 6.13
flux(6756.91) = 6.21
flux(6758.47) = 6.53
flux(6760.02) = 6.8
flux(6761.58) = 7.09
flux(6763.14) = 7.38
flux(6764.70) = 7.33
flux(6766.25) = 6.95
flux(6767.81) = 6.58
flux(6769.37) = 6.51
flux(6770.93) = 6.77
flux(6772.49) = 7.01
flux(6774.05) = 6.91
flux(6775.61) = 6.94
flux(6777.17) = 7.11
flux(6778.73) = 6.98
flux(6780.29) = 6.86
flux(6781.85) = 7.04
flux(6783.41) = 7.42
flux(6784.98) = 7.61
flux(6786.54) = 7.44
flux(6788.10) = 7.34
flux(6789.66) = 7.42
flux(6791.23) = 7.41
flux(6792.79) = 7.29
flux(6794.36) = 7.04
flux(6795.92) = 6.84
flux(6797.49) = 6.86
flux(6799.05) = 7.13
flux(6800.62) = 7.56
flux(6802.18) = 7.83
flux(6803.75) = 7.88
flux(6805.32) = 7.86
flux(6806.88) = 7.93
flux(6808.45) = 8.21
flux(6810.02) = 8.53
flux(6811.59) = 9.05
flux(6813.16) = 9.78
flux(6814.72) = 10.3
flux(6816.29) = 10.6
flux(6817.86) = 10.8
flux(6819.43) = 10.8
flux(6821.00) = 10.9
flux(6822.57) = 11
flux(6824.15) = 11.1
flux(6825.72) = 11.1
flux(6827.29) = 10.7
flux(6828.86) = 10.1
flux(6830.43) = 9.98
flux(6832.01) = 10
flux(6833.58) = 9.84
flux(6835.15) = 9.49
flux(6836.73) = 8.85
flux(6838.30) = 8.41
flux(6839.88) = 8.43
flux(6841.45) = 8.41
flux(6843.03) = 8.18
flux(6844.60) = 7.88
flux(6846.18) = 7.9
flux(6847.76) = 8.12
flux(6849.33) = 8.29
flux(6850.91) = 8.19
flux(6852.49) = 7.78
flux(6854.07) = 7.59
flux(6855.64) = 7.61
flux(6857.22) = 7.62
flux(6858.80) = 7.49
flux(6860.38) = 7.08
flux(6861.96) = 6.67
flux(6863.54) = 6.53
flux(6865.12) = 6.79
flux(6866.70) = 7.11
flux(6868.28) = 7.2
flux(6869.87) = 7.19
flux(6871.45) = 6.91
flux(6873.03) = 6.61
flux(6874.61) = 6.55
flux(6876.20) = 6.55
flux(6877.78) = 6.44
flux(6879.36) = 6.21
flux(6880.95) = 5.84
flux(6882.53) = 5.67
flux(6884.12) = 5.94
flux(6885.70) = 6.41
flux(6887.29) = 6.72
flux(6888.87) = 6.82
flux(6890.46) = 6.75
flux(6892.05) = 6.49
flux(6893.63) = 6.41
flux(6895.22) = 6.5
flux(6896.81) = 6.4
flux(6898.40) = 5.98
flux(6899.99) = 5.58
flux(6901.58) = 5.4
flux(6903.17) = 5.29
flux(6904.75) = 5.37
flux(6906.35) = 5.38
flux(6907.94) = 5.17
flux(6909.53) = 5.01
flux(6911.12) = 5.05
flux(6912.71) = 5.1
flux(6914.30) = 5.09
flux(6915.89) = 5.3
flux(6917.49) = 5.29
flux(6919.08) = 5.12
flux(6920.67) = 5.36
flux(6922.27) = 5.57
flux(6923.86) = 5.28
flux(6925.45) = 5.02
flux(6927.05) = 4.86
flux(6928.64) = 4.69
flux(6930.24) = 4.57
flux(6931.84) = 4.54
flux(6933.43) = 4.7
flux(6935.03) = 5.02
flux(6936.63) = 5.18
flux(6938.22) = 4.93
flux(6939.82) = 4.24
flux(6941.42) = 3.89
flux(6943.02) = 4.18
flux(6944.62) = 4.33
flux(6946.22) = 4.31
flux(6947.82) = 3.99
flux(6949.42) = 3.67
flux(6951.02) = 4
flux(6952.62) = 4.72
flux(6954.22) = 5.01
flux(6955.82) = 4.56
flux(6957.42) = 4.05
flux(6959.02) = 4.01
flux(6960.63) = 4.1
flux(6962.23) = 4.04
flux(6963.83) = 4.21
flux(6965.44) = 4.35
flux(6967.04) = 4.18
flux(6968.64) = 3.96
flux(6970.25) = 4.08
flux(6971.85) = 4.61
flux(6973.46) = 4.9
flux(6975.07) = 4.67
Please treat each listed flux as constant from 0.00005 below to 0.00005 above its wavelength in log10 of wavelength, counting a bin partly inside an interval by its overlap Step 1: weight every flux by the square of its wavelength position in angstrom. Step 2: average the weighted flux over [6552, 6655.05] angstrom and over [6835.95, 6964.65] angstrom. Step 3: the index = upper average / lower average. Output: 1.17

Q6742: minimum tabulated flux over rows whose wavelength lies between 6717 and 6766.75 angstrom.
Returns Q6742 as 5.15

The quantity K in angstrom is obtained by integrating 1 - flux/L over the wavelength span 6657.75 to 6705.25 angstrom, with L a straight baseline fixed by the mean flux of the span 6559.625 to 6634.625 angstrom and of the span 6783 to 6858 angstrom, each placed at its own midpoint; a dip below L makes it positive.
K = 8.1 angstrom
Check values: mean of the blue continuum 5.49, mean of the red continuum 8.64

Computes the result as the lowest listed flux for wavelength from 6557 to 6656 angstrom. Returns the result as 4.66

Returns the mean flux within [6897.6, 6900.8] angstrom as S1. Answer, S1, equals 5.77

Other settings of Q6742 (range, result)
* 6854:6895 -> 5.67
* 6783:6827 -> 6.84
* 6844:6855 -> 7.59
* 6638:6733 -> 4.43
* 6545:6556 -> 5.28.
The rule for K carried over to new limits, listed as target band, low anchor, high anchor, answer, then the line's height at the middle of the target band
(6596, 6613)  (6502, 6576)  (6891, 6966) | -0.1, 5.24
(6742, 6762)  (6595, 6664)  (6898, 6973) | -3.4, 5.25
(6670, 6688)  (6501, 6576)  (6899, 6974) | -2.5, 5.09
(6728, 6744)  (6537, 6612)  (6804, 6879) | 3.5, 7.25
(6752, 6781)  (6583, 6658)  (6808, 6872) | 3.4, 7.67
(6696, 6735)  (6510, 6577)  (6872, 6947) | 0.9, 5.38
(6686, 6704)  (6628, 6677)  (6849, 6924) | 1.5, 5.78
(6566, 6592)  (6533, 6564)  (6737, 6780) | 1.0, 5.5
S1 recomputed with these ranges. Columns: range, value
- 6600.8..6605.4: 5.23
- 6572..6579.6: 5.45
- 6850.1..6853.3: 7.97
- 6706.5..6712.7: 4.64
